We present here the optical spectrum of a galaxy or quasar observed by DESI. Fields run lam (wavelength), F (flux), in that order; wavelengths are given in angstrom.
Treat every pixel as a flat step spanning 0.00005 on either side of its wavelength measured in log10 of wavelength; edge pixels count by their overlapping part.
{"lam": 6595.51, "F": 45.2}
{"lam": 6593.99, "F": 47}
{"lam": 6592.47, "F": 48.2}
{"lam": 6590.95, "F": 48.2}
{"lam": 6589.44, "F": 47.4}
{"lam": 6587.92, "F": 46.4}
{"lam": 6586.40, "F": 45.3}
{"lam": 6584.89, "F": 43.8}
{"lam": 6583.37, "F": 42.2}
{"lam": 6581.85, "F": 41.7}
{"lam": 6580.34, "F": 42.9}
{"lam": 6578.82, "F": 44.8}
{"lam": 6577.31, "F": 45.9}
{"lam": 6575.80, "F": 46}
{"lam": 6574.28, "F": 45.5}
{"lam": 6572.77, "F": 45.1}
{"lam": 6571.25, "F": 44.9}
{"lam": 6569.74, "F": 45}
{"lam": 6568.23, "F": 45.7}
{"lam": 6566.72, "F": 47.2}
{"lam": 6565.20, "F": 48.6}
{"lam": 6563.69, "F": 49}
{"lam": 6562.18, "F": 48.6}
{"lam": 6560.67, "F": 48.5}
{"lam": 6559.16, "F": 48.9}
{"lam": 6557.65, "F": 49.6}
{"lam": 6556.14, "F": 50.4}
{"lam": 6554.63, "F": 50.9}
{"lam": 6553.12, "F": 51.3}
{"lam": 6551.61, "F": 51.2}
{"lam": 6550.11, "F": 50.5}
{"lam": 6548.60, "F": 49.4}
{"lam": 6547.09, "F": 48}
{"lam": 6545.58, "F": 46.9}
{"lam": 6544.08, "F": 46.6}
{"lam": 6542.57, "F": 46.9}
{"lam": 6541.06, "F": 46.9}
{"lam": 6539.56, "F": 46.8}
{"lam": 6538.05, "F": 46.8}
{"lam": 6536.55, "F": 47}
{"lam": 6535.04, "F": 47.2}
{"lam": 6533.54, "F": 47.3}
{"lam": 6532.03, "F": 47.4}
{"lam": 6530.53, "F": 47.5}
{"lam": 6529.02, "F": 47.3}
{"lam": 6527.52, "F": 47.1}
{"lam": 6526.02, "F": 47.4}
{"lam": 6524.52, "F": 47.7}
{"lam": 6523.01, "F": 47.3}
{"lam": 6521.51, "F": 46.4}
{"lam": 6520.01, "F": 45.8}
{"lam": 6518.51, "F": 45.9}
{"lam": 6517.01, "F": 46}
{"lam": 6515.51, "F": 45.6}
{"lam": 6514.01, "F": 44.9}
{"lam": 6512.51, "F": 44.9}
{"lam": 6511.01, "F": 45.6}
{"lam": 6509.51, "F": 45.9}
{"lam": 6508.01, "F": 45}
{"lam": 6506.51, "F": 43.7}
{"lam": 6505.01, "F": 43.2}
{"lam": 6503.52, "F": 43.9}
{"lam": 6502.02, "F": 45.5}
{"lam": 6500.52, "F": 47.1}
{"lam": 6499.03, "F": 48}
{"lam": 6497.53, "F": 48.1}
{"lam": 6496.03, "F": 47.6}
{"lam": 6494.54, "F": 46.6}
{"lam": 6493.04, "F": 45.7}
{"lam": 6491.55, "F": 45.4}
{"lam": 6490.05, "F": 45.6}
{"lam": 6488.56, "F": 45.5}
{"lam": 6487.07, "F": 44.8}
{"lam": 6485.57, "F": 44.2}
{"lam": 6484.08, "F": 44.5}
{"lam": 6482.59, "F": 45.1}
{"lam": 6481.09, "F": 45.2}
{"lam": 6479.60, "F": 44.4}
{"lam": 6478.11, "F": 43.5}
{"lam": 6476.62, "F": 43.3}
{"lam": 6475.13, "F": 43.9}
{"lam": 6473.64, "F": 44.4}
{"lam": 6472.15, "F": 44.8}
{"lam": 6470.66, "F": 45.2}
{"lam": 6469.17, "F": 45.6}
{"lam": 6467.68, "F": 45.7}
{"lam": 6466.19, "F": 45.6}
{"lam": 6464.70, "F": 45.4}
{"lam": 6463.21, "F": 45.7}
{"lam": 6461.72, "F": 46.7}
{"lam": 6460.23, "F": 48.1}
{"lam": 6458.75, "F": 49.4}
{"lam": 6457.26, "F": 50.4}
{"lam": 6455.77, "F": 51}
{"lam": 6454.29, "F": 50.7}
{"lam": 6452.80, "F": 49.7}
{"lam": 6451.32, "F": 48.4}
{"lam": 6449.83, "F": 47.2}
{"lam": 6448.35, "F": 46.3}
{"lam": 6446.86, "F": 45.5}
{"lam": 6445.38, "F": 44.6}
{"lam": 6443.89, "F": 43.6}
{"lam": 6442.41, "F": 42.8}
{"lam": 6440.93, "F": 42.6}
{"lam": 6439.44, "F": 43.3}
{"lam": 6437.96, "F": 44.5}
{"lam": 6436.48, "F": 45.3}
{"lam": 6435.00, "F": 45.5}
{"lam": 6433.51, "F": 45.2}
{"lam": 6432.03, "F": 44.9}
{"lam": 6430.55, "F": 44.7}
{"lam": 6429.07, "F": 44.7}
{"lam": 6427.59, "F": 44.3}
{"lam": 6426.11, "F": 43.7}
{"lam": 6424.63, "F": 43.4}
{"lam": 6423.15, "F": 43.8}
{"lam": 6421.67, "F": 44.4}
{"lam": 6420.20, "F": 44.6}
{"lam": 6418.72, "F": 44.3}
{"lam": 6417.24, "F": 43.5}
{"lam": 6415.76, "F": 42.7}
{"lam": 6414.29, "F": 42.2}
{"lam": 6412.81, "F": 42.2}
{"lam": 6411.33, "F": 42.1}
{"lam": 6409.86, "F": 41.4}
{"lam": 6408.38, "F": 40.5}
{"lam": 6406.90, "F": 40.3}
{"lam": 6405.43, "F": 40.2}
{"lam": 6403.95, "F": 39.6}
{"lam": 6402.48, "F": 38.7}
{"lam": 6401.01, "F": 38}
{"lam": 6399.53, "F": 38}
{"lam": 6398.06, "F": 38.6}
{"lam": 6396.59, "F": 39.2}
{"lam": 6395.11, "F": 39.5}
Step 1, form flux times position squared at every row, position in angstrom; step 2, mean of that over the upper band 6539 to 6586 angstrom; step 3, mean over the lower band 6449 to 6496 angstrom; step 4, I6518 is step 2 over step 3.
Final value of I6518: 1.05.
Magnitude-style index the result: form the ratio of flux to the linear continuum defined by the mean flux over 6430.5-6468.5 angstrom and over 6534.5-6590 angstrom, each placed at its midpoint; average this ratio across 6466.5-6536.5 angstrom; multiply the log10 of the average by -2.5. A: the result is 0.02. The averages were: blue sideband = 46.3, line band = 45.7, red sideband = 47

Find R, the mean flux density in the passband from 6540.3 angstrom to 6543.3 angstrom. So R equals 46.9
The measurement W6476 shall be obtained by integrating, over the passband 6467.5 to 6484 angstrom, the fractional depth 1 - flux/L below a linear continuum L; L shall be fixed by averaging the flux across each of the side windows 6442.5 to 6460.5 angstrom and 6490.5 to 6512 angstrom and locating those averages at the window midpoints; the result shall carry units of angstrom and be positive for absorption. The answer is 0.8 angstrom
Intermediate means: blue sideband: 47.7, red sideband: 45.8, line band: 44.6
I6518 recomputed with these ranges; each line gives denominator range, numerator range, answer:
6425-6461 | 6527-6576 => 1.07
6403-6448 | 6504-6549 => 1.11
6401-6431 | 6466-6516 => 1.09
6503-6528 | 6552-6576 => 1.06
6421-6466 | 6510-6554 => 1.06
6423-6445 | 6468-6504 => 1.04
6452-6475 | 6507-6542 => 1.00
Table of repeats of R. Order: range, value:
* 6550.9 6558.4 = 50.7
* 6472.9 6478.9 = 43.8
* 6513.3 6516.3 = 45.3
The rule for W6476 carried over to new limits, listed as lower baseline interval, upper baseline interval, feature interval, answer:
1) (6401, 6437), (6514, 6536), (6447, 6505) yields -1.6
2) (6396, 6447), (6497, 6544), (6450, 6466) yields -1.6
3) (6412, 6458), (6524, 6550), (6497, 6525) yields 0.6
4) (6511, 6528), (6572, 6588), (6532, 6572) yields -2.5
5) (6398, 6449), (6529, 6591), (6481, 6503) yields -0.5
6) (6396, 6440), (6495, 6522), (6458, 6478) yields -0.6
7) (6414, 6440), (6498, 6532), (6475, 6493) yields 0.3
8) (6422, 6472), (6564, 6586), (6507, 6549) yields -1.2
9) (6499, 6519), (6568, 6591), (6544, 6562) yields -1.7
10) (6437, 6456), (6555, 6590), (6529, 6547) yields -0.3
